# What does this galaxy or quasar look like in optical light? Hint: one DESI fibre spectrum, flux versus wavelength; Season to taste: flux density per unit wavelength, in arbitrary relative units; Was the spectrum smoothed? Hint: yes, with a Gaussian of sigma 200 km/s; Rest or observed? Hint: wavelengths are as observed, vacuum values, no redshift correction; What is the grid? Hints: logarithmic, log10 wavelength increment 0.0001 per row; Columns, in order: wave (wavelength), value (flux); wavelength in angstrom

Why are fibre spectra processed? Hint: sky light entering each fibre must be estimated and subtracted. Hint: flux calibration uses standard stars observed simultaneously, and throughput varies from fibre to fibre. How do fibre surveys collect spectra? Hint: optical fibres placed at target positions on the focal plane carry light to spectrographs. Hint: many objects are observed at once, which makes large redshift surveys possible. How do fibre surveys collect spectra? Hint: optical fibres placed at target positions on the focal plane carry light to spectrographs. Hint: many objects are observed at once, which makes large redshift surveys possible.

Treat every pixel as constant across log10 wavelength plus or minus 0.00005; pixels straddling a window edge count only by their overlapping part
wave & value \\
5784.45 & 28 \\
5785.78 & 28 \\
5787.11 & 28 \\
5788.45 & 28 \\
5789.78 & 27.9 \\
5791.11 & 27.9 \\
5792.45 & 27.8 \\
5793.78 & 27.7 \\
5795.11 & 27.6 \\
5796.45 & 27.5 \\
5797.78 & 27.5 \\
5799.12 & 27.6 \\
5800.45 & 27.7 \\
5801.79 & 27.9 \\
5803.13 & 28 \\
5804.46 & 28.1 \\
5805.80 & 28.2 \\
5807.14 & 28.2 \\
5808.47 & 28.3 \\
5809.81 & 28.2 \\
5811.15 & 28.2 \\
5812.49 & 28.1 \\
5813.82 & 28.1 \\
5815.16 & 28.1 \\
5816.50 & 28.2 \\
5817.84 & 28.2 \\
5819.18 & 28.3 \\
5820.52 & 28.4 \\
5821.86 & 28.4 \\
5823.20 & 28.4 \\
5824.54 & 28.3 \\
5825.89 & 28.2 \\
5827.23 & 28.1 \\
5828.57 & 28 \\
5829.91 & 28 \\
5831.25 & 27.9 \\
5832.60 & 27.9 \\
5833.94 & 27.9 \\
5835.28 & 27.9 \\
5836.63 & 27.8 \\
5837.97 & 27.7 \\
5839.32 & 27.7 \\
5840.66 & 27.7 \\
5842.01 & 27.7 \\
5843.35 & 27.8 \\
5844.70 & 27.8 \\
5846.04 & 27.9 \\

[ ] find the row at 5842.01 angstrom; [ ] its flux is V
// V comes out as 27.7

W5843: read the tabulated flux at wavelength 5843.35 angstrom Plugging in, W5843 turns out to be 27.8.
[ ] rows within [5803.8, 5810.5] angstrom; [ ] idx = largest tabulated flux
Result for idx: 28.3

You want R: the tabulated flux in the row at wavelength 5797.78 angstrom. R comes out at 27.5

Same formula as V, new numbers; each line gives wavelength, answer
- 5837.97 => 27.7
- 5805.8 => 28.2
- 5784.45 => 28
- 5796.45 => 27.5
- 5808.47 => 28.3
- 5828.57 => 28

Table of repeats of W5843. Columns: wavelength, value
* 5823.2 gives 28.4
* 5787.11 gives 28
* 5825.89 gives 28.2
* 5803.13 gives 28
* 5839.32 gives 27.7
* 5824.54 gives 28.3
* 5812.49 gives 28.1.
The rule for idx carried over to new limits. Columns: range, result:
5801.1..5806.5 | 28.2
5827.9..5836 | 28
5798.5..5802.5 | 27.9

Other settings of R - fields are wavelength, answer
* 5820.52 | 28.4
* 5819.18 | 28.3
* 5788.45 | 28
